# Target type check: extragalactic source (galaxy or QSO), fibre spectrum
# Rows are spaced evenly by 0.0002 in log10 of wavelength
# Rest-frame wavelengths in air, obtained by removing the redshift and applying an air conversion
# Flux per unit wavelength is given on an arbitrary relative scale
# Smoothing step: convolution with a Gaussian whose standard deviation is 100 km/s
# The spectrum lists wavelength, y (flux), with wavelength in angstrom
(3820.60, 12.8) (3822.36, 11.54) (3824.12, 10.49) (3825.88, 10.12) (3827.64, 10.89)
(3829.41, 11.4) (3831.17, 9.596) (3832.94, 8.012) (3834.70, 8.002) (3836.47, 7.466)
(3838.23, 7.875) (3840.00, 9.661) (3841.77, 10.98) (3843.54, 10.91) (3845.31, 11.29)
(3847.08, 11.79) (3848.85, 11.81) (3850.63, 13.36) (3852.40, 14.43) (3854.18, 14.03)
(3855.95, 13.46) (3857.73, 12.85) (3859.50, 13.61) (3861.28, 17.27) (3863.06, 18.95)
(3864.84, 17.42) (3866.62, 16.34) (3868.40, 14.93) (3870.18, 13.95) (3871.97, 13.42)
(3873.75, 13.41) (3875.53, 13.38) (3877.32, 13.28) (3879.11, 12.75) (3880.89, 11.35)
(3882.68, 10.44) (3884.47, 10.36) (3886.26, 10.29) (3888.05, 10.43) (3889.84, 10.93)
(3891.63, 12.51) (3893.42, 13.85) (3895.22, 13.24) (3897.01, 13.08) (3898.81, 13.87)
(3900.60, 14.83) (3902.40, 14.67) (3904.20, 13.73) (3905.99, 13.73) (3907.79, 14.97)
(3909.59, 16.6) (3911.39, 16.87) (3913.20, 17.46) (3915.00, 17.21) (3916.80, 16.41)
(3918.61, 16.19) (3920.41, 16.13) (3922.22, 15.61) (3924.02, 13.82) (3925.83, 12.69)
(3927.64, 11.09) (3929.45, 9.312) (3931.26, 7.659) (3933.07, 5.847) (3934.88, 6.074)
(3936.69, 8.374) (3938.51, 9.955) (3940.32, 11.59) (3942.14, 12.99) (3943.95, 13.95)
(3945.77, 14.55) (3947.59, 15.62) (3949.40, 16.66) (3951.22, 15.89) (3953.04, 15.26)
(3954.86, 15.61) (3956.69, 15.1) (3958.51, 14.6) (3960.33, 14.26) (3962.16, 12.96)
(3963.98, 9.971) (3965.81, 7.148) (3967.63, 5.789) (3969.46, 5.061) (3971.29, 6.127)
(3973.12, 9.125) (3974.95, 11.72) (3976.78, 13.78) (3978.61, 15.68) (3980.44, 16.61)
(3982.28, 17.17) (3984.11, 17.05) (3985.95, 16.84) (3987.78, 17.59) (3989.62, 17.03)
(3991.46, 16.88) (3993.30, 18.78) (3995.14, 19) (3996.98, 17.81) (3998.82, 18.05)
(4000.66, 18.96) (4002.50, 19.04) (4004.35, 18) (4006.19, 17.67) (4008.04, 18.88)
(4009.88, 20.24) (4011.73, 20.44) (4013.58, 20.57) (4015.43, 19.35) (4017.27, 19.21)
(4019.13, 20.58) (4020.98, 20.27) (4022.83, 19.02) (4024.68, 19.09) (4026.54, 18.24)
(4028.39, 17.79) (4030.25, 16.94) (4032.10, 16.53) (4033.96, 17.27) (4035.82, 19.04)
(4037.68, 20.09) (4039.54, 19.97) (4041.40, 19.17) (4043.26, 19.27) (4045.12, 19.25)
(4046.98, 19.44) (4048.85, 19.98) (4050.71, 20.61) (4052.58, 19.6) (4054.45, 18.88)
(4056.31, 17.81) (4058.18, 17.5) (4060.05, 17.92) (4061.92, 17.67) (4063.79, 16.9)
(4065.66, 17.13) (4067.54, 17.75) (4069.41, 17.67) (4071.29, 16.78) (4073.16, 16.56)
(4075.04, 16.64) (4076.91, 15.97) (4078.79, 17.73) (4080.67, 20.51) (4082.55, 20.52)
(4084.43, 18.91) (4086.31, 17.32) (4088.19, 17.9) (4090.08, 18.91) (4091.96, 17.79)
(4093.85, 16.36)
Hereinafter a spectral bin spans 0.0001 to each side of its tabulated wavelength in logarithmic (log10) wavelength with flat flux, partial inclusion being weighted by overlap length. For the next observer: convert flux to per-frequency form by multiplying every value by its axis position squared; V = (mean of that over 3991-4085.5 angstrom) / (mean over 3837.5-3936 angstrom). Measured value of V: 1.53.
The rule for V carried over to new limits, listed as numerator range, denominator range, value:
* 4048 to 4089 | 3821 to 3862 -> 1.79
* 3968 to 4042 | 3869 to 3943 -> 1.41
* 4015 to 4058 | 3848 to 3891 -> 1.54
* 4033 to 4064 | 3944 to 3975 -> 1.63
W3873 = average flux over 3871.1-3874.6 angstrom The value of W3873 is 13.4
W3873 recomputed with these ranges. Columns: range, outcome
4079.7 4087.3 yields 19.3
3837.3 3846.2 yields 10.1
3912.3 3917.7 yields 17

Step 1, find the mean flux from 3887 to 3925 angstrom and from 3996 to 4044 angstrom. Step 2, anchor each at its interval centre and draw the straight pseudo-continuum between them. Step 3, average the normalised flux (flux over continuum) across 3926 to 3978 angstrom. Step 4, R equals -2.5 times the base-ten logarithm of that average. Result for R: 0.39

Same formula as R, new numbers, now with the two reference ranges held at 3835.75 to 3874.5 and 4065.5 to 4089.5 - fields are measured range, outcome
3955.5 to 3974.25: 0.460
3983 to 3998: -0.104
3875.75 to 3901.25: 0.137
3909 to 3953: 0.113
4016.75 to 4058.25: -0.119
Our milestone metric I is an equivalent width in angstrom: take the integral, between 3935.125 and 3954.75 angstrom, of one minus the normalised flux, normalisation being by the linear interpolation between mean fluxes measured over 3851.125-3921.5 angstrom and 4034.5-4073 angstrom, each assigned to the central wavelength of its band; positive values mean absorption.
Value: 3.0 angstrom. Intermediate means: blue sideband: 14.2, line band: 13.3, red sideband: 18.6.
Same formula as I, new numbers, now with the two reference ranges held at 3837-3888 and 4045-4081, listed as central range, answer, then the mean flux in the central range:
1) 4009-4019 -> -1.9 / 20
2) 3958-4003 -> 4.9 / 14.2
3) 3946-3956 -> -0.4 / 15.7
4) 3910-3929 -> -1.2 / 15.2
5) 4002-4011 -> -1.2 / 18.8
